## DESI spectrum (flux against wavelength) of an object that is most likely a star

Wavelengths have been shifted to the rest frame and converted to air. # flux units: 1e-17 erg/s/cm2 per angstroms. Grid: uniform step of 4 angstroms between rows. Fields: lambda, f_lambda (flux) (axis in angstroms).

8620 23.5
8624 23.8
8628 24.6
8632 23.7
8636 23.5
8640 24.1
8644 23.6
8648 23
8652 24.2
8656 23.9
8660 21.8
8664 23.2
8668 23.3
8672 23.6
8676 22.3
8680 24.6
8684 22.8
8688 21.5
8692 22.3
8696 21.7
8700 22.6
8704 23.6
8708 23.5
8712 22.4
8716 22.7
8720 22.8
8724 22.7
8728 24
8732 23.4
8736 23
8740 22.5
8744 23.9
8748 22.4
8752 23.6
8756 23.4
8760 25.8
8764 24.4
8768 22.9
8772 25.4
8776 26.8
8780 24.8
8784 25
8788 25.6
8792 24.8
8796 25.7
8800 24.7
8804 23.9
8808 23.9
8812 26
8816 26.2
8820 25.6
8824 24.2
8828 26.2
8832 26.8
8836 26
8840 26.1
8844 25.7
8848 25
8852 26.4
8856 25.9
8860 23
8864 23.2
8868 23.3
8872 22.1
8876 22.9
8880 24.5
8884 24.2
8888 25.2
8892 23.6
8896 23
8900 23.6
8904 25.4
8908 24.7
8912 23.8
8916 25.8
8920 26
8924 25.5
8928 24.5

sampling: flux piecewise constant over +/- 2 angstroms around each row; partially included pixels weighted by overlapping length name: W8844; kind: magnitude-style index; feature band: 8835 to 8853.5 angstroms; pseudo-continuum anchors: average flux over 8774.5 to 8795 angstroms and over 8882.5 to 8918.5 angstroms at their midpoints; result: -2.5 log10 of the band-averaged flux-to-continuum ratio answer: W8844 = -0.04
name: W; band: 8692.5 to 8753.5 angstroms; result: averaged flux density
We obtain 23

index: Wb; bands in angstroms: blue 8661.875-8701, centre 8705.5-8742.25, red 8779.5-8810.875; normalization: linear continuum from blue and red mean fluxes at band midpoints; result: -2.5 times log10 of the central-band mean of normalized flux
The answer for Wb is 0.03 mag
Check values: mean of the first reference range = 22.8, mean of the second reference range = 24.8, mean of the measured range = 23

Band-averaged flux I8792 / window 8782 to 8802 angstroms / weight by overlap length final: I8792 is 25.2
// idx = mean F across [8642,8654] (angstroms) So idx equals 23.6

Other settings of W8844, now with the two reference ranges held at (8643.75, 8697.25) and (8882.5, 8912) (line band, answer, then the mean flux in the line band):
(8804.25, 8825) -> -0.06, 25.1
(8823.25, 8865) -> -0.07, 25.4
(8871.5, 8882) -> 0.04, 23.3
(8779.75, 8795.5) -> -0.07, 25.1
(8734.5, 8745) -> 0.01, 23.1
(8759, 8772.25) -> -0.04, 24.4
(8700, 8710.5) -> -0.01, 23.3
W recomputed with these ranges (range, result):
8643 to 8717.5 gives 23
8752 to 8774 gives 24.3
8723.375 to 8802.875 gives 24.3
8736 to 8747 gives 23.1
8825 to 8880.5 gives 24.8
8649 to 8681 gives 23.3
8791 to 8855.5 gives 25.5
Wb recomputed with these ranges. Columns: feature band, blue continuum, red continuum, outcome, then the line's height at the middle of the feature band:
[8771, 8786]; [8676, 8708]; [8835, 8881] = -0.08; 23.6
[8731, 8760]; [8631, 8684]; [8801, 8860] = 0.05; 24.5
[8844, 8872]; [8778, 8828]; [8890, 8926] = 0.02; 24.8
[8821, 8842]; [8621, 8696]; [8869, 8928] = -0.08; 24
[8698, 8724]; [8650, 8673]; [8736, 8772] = 0.03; 23.5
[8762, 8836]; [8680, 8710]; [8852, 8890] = -0.08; 23.4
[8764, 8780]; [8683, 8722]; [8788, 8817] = -0.03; 24.3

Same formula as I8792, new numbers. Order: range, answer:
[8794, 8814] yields 24.8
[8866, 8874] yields 22.7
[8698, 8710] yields 23.2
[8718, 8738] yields 23.2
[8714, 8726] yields 22.7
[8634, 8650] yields 23.6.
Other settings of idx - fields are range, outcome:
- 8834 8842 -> 26.1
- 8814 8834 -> 25.8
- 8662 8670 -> 23.2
